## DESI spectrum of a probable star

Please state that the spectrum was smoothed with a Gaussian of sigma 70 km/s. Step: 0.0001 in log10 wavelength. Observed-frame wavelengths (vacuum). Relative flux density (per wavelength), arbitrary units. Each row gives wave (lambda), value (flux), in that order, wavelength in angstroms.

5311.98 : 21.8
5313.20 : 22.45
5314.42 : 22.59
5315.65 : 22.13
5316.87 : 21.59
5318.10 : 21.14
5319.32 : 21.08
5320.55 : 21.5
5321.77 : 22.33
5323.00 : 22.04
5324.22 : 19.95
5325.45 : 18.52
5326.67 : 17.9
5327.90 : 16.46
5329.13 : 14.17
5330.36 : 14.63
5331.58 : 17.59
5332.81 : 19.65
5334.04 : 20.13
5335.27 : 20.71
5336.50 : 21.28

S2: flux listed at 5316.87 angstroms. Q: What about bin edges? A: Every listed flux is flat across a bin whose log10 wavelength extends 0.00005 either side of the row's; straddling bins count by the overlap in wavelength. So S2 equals 21.59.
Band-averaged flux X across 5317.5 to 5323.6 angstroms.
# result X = 21.6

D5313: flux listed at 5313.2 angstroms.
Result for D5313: 22.45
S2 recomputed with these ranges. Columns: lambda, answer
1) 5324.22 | 19.95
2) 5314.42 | 22.59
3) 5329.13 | 14.17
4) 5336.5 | 21.28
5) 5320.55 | 21.5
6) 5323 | 22.04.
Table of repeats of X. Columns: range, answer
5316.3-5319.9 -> 21.3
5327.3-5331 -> 15.1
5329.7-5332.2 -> 16.1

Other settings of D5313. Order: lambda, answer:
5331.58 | 17.59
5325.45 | 18.52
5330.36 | 14.63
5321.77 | 22.33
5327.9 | 16.46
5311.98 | 21.8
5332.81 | 19.65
